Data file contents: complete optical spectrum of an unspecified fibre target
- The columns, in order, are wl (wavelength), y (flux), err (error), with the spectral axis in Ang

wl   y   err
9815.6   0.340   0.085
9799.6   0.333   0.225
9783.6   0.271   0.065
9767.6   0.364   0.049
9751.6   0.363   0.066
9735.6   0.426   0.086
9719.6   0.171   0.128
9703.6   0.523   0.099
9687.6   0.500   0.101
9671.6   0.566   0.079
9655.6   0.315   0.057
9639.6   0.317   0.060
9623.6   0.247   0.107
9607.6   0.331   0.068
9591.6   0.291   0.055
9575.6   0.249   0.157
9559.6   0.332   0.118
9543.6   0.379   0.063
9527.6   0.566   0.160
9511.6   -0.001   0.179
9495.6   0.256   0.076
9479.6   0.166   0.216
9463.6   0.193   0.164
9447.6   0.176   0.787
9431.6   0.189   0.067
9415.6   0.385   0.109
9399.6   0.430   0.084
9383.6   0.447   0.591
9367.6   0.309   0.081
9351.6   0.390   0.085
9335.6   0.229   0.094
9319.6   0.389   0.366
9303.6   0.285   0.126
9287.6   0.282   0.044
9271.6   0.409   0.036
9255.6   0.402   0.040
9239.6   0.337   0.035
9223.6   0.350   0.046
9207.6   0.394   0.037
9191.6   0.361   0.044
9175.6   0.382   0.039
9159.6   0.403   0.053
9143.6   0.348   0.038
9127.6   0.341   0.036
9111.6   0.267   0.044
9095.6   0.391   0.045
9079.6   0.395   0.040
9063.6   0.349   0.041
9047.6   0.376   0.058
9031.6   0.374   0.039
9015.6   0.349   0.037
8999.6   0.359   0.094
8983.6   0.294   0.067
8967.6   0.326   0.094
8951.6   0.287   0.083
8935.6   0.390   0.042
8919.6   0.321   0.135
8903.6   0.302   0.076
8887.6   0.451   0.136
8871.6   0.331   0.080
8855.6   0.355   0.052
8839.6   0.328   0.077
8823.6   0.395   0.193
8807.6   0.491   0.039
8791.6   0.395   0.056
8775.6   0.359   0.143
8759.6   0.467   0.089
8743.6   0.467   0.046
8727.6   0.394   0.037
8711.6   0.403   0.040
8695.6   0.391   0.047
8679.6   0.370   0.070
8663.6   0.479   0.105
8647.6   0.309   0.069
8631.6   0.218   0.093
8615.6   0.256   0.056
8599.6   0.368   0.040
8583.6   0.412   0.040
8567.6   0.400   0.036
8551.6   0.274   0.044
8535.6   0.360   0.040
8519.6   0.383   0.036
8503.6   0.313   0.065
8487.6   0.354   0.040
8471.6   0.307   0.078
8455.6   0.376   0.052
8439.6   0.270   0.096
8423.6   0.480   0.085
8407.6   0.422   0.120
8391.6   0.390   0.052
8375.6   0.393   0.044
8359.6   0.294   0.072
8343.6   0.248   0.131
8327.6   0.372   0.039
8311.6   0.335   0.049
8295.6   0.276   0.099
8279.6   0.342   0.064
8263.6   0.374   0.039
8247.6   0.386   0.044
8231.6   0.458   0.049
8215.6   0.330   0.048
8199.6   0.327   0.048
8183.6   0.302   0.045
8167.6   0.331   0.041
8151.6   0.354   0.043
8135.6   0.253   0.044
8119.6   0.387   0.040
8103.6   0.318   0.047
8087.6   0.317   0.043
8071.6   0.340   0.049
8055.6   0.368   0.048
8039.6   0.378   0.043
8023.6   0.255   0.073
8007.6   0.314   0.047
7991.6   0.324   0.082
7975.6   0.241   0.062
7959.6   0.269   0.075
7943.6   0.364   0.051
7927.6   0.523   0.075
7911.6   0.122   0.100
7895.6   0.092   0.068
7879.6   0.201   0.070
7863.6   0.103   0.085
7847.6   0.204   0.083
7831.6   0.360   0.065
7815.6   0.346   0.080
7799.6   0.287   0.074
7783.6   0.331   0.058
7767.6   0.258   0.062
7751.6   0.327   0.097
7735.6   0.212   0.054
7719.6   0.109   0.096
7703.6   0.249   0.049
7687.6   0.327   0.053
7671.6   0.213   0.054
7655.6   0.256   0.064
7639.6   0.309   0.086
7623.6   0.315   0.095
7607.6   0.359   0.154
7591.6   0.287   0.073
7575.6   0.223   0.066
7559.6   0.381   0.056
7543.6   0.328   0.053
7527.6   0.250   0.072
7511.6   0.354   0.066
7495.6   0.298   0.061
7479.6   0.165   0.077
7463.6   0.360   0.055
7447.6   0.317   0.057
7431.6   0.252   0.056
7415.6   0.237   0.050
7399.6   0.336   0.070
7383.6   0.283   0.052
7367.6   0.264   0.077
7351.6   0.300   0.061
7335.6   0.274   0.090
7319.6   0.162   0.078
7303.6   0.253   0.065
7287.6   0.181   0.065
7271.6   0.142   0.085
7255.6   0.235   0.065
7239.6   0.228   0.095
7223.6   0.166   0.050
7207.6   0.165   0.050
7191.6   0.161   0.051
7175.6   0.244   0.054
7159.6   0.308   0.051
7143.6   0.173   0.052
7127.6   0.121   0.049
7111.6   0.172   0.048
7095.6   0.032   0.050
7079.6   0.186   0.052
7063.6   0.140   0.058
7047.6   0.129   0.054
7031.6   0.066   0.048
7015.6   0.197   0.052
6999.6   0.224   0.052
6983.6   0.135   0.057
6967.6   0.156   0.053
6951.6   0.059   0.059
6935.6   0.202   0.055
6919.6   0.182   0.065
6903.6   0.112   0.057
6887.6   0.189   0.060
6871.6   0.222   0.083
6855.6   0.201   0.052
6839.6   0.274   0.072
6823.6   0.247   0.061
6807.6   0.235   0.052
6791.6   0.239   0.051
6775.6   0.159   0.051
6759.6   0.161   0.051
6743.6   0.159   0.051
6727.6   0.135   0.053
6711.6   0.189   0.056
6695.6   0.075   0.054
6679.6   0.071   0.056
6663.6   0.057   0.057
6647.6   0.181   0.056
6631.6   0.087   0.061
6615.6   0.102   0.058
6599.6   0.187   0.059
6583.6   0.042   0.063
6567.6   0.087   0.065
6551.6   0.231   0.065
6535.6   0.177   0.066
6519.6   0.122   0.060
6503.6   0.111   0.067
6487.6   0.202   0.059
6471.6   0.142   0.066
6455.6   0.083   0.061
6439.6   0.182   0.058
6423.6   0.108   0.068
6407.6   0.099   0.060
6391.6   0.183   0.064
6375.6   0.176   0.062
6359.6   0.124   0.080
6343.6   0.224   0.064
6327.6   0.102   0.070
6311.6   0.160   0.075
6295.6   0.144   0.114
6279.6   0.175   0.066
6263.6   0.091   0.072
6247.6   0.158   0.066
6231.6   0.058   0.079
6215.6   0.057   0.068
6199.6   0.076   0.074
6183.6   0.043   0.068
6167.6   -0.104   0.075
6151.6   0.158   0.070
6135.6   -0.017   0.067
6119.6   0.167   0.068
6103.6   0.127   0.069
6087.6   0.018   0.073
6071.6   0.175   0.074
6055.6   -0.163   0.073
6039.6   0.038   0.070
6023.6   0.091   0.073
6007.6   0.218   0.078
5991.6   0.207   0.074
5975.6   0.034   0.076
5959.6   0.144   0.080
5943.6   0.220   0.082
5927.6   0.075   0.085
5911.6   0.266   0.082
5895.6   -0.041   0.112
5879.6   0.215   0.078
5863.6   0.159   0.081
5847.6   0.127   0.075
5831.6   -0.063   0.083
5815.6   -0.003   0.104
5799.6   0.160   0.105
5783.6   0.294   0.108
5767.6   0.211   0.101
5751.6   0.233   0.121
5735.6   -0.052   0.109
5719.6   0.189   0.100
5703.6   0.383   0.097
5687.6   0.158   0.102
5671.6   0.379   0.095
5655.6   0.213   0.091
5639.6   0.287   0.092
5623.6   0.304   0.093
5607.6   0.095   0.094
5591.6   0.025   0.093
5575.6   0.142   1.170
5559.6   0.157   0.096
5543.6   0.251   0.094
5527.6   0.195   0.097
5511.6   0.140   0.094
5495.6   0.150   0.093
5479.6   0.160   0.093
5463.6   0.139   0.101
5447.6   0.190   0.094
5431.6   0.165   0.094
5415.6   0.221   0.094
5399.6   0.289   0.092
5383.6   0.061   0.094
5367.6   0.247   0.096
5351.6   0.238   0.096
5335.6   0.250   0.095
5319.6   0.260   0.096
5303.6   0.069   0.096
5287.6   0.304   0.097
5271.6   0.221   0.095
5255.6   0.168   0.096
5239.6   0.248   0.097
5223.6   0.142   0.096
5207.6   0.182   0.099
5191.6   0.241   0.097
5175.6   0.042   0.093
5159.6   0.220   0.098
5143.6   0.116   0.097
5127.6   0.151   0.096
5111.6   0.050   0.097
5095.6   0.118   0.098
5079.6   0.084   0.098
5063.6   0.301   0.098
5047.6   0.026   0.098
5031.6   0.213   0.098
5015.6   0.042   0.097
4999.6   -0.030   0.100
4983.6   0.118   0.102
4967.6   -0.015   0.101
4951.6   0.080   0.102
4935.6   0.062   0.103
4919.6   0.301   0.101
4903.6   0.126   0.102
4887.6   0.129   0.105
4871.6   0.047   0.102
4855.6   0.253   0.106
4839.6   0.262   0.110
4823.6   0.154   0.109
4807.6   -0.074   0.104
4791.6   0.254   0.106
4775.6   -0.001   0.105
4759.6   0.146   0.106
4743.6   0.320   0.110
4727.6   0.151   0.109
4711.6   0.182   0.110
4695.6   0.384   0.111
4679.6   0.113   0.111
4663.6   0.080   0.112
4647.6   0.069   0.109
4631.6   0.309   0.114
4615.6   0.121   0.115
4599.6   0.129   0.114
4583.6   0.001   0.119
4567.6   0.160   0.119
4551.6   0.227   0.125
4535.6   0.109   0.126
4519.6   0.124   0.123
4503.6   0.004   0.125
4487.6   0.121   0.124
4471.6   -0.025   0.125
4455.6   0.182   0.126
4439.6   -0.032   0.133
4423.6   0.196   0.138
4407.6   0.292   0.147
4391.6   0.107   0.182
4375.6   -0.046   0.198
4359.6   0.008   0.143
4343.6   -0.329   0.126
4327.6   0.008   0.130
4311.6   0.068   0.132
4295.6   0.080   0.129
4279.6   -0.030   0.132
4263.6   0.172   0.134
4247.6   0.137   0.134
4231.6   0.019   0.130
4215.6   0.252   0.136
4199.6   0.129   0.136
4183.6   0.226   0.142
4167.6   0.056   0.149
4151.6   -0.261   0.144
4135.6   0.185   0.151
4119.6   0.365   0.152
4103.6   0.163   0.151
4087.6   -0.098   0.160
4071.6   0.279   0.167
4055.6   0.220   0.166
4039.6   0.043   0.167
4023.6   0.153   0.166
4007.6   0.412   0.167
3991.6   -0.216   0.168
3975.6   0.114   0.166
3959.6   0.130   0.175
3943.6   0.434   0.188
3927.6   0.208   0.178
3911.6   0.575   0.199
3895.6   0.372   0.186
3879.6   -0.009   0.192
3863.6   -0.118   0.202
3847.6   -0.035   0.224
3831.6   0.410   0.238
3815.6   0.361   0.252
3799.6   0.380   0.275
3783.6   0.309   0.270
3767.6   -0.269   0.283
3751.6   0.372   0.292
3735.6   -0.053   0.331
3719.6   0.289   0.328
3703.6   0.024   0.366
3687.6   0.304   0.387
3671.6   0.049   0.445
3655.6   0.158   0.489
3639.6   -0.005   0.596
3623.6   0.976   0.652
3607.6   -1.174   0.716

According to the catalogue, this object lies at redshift 0.83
